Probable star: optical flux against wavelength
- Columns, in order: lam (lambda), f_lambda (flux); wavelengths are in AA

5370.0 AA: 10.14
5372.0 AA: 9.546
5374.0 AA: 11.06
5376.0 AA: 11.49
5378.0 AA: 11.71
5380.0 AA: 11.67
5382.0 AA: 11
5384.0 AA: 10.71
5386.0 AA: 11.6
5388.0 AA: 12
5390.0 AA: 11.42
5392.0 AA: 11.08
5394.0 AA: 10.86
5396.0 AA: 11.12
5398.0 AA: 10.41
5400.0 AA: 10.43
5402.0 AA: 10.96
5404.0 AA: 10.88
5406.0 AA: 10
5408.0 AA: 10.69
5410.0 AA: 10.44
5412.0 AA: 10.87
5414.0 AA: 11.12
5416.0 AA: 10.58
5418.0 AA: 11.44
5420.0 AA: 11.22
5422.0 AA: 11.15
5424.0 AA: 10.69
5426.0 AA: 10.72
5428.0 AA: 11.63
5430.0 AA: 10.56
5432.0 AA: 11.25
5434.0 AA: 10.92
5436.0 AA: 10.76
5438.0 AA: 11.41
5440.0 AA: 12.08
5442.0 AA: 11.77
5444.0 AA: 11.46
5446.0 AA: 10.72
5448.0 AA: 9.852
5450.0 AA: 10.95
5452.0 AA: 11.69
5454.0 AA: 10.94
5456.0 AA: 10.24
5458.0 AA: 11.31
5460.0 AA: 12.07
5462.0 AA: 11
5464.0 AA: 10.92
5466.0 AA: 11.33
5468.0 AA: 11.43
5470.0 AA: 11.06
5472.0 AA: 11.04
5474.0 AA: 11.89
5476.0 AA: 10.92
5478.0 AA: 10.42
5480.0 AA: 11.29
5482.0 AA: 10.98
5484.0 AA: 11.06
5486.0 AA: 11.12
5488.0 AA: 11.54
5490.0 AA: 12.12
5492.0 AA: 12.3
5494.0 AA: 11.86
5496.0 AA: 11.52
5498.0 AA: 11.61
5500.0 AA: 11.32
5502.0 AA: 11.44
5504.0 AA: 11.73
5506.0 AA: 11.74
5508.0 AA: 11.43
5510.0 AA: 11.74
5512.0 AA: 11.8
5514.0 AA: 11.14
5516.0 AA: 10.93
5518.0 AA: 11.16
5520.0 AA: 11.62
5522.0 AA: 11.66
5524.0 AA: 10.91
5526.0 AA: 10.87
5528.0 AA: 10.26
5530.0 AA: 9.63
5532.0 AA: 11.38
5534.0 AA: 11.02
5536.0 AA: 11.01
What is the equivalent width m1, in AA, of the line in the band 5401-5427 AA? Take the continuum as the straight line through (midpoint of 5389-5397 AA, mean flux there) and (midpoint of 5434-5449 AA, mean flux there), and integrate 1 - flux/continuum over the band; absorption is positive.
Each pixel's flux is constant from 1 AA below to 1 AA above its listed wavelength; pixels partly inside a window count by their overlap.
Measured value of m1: 0.7 AA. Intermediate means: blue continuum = 11.1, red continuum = 11.1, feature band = 10.8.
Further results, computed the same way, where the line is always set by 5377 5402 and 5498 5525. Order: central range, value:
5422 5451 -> 0.5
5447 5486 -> 0.9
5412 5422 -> 0.1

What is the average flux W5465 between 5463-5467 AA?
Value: 11.1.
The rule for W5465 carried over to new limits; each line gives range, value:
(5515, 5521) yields 11.2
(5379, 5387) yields 11.2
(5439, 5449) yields 11.2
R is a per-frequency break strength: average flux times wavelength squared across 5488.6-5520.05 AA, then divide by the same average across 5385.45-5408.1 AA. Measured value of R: 1.10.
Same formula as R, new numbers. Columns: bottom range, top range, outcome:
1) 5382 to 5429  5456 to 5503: 1.06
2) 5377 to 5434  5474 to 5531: 1.06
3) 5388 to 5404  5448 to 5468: 1.04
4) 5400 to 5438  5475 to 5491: 1.05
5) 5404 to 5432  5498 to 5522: 1.09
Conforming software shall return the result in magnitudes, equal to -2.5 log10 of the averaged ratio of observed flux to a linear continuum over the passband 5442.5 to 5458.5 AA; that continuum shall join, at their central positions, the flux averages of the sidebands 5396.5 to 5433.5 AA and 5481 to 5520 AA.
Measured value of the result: 0.02 mag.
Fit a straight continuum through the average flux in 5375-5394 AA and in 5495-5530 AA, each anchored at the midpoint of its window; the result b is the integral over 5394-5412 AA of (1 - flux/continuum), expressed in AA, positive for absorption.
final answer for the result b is 1.1 AA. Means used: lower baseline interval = 11.4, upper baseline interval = 11.3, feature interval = 10.6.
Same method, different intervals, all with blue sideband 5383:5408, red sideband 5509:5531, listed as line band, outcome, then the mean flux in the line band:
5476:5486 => 0.1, 11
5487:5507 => -1.2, 11.7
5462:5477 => -0.3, 11.2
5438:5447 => -0.4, 11.5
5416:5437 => -0.1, 11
